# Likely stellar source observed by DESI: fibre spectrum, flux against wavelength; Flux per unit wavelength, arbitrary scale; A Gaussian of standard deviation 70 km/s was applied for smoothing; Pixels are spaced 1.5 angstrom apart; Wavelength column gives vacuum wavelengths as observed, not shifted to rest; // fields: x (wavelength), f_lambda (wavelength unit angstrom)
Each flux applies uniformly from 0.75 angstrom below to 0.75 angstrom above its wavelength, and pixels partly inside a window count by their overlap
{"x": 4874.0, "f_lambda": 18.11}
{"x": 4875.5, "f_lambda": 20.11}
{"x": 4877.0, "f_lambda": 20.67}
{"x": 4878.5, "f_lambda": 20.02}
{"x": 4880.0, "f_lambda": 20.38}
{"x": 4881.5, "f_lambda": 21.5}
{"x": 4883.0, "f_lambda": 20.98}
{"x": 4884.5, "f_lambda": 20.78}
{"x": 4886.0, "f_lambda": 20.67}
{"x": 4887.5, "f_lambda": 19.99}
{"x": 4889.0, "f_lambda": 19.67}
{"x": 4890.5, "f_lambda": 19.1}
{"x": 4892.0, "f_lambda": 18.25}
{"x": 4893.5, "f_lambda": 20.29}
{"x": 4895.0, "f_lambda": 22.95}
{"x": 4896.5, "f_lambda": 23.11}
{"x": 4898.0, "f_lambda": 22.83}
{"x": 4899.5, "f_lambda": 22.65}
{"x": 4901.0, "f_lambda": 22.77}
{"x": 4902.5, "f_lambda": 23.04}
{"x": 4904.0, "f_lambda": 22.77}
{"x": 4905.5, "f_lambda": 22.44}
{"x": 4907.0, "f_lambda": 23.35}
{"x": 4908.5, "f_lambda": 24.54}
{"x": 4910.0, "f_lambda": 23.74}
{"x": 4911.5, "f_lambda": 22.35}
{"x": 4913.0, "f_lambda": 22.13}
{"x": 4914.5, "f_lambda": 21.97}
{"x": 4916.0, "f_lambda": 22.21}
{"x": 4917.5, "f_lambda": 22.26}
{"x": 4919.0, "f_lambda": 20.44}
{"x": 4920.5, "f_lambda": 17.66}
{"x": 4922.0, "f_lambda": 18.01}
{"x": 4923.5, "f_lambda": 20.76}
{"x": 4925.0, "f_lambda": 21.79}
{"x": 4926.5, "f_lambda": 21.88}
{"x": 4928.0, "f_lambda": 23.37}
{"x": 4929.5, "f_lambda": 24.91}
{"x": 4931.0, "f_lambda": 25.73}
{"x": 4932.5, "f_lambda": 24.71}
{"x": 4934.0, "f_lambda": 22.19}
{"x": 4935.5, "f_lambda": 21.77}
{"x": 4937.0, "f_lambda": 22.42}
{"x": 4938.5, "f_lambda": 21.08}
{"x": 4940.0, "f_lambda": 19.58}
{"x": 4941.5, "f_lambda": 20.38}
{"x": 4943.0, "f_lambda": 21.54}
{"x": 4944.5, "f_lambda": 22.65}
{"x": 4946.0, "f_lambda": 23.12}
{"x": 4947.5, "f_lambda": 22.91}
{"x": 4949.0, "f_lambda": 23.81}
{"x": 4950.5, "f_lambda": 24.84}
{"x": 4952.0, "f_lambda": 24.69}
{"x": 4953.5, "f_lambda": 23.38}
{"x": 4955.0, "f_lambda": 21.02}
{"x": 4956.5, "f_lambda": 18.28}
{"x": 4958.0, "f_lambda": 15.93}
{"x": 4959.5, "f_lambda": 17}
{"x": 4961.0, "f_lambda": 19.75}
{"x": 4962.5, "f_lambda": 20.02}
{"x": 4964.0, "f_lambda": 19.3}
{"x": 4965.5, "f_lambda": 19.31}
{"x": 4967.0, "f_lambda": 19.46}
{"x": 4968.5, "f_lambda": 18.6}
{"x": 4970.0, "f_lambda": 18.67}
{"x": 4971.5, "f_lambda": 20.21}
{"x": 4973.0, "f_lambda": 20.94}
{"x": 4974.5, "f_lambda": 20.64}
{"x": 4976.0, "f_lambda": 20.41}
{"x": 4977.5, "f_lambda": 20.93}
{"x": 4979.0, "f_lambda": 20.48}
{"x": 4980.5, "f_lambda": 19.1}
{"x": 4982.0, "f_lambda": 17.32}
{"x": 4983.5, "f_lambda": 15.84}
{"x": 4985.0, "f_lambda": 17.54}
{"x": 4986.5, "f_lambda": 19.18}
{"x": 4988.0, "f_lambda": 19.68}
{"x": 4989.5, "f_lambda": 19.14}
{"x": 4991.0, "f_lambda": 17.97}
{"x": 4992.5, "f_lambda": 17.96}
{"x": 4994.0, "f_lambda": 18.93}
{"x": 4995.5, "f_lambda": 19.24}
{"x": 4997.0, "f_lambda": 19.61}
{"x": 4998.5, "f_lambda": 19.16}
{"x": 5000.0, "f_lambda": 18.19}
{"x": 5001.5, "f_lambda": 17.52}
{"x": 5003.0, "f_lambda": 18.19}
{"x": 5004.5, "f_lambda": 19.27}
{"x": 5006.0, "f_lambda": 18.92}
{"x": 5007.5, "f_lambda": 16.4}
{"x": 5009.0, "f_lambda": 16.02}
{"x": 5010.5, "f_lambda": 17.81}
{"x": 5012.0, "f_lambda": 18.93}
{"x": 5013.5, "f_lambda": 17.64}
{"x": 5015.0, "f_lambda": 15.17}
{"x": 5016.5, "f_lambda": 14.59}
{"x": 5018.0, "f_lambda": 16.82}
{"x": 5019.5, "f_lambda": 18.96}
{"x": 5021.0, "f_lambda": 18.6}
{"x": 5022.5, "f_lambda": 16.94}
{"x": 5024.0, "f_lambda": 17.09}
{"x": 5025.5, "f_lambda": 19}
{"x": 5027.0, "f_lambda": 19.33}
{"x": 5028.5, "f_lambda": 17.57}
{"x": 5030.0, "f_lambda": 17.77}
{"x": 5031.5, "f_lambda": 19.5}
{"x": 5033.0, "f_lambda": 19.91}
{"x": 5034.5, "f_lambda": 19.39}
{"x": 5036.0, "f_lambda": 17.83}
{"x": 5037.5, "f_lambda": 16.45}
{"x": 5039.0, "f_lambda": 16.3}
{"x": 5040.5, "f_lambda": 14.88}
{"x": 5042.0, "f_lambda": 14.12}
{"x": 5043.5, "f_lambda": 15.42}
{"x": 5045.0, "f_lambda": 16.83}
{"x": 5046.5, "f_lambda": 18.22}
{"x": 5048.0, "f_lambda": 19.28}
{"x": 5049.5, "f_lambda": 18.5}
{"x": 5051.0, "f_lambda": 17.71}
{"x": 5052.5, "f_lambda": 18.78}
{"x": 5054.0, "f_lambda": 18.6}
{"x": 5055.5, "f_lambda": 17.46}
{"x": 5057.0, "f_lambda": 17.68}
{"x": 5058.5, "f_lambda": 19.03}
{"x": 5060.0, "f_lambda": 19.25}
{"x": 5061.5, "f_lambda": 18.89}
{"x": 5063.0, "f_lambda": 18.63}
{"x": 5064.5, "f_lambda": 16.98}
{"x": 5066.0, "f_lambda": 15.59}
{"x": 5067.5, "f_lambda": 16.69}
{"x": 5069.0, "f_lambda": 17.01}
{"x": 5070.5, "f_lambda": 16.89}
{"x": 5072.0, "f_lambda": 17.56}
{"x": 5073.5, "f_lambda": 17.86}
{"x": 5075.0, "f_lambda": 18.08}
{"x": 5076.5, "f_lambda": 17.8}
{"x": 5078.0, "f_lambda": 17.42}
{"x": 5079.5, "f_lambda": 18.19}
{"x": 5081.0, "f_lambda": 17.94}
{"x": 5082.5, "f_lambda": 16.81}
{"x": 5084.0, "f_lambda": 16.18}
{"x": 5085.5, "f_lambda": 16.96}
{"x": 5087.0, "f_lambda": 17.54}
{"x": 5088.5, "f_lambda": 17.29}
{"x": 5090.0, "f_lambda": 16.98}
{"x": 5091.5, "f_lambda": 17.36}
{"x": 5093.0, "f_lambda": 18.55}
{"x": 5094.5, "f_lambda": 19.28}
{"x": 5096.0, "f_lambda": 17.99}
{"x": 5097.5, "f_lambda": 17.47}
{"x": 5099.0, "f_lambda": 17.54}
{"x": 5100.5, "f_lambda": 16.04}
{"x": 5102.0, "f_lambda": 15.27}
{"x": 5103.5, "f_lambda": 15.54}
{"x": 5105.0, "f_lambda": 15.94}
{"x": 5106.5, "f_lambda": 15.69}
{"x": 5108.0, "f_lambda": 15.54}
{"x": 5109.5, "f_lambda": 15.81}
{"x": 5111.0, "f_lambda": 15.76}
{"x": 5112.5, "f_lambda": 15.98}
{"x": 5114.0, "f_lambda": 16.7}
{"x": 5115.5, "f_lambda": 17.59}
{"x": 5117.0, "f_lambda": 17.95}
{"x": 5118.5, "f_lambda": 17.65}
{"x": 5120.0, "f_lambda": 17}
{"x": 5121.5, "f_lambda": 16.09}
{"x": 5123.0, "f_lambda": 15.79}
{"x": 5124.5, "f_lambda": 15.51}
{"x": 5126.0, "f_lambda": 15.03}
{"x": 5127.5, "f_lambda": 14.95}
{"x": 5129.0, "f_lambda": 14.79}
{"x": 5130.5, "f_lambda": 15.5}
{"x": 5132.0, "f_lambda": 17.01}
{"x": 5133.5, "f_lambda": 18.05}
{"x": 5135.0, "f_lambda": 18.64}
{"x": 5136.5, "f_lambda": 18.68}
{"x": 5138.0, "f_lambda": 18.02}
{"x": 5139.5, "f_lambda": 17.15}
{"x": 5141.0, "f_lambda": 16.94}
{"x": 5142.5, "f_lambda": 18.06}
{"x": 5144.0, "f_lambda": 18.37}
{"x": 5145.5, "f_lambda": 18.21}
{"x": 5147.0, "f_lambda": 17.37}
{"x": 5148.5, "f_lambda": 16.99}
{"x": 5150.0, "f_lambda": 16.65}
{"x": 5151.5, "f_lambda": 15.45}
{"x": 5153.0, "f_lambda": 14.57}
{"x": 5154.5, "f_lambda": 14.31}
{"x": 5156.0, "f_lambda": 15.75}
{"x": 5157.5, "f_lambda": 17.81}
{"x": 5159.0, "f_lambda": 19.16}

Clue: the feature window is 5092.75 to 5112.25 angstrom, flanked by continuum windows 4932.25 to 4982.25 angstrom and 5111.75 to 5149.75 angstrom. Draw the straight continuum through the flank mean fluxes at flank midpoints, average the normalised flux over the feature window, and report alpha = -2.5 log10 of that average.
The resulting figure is 0.06 mag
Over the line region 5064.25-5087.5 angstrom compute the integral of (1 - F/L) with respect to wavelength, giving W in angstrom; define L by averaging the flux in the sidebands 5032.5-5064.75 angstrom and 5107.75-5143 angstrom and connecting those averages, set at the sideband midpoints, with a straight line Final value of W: 0.18 angstrom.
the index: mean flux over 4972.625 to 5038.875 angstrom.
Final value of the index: 18.3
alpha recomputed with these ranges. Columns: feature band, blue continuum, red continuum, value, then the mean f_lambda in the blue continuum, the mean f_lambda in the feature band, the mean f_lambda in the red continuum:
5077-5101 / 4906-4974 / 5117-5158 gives 0.023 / 21.4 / 17.5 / 16.7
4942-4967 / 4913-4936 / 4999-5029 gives -0.025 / 22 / 21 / 17.7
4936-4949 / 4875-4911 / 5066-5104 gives -0.072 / 21.5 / 21.8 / 17.3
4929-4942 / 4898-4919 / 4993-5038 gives -0.049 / 22.7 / 22.5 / 18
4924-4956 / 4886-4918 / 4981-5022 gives -0.114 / 22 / 22.7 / 17.9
